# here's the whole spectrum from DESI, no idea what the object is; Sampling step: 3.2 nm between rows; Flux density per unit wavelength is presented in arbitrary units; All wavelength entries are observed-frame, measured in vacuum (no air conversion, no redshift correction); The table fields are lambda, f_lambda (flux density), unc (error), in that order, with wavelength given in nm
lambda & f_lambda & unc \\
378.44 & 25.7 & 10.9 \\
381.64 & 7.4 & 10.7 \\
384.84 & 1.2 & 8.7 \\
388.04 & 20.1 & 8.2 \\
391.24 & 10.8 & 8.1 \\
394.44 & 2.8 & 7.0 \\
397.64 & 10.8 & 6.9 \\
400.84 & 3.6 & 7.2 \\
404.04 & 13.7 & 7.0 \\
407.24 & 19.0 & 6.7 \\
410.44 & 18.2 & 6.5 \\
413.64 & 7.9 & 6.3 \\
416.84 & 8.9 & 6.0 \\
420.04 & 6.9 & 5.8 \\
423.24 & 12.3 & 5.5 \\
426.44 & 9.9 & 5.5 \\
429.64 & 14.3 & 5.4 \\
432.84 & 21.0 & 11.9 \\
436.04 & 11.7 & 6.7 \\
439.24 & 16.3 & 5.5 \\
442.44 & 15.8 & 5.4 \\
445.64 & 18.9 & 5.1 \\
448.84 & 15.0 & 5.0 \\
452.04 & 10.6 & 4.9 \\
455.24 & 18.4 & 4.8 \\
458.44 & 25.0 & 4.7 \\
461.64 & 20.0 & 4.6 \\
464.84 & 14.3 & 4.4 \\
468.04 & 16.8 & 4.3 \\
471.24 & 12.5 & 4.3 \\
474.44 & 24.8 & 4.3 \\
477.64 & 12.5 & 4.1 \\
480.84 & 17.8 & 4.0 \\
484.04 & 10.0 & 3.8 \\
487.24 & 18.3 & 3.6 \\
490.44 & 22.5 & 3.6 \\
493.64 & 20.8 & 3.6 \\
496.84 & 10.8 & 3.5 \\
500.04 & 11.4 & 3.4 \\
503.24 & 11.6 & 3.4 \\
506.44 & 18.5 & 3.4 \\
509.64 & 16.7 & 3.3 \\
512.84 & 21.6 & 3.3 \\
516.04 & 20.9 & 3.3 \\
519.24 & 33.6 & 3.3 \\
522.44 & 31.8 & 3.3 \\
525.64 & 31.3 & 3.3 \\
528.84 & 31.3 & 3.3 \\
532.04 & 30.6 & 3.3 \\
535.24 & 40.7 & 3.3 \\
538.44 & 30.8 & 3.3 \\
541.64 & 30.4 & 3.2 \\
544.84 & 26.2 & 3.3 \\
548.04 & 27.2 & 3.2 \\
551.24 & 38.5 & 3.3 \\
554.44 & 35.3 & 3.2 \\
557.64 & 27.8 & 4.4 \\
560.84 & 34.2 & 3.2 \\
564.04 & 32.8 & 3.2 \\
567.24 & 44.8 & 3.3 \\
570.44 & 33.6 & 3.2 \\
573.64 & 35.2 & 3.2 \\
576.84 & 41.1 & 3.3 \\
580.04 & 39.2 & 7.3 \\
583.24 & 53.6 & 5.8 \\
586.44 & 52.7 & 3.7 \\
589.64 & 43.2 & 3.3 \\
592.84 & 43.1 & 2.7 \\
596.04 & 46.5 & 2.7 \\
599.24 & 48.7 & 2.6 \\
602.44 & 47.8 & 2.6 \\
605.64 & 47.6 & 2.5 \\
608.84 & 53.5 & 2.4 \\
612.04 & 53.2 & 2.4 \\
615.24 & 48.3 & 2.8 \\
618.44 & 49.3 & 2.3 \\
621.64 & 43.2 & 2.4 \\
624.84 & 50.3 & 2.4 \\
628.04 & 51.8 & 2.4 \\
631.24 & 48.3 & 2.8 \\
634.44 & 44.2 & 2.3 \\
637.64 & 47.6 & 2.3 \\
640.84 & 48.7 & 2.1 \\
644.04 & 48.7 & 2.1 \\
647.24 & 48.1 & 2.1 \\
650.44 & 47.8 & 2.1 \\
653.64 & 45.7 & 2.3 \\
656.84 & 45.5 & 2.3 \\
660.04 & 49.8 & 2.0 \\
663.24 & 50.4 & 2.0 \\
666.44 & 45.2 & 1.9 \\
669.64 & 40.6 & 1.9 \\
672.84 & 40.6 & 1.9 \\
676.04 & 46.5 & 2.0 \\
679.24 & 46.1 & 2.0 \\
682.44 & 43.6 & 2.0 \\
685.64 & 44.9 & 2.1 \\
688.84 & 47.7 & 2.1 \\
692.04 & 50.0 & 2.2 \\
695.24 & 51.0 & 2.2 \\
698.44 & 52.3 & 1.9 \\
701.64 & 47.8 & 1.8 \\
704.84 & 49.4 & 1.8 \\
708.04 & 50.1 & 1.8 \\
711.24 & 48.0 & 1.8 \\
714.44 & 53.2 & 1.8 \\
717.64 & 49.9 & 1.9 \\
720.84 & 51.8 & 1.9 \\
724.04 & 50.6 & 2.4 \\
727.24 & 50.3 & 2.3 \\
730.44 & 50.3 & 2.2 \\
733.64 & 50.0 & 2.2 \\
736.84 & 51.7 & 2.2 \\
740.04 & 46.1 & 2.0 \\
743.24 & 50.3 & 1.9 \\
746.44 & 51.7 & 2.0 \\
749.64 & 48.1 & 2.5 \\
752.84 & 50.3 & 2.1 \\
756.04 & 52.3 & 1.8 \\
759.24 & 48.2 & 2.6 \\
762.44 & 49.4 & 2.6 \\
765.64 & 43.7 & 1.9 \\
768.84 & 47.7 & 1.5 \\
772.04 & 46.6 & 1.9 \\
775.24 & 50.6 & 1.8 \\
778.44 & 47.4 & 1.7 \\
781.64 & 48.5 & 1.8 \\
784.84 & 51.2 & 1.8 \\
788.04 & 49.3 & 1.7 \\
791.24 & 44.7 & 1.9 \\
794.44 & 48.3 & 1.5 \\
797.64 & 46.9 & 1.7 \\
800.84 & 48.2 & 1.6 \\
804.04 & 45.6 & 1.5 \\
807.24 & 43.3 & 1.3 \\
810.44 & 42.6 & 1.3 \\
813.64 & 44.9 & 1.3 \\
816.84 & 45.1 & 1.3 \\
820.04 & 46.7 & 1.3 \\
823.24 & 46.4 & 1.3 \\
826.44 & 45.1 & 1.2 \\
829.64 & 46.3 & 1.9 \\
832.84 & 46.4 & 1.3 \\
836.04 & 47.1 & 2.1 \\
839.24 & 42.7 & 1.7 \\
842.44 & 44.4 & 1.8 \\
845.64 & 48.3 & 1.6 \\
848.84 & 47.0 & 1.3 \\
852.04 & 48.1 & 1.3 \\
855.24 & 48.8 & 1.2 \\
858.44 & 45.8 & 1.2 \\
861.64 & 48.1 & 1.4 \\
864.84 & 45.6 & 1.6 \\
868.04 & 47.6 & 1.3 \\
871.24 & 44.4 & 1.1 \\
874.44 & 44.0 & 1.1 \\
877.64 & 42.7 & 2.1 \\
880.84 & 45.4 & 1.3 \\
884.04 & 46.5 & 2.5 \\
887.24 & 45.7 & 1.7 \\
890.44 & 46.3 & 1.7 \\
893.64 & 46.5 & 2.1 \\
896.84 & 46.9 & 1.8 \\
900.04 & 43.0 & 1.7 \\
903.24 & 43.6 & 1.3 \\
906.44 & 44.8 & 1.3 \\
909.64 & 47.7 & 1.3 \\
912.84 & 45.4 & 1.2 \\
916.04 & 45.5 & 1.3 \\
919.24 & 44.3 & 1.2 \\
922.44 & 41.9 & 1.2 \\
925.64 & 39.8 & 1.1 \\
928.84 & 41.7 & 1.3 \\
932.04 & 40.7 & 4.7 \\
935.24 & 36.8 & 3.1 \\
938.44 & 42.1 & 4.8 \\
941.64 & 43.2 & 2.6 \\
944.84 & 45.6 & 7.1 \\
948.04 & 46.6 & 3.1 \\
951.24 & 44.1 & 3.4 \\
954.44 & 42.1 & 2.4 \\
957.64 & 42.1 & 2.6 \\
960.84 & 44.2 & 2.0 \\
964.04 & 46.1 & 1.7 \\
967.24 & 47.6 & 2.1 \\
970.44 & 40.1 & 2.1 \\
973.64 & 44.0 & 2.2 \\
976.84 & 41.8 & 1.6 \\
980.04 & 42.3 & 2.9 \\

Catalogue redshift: 0.30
